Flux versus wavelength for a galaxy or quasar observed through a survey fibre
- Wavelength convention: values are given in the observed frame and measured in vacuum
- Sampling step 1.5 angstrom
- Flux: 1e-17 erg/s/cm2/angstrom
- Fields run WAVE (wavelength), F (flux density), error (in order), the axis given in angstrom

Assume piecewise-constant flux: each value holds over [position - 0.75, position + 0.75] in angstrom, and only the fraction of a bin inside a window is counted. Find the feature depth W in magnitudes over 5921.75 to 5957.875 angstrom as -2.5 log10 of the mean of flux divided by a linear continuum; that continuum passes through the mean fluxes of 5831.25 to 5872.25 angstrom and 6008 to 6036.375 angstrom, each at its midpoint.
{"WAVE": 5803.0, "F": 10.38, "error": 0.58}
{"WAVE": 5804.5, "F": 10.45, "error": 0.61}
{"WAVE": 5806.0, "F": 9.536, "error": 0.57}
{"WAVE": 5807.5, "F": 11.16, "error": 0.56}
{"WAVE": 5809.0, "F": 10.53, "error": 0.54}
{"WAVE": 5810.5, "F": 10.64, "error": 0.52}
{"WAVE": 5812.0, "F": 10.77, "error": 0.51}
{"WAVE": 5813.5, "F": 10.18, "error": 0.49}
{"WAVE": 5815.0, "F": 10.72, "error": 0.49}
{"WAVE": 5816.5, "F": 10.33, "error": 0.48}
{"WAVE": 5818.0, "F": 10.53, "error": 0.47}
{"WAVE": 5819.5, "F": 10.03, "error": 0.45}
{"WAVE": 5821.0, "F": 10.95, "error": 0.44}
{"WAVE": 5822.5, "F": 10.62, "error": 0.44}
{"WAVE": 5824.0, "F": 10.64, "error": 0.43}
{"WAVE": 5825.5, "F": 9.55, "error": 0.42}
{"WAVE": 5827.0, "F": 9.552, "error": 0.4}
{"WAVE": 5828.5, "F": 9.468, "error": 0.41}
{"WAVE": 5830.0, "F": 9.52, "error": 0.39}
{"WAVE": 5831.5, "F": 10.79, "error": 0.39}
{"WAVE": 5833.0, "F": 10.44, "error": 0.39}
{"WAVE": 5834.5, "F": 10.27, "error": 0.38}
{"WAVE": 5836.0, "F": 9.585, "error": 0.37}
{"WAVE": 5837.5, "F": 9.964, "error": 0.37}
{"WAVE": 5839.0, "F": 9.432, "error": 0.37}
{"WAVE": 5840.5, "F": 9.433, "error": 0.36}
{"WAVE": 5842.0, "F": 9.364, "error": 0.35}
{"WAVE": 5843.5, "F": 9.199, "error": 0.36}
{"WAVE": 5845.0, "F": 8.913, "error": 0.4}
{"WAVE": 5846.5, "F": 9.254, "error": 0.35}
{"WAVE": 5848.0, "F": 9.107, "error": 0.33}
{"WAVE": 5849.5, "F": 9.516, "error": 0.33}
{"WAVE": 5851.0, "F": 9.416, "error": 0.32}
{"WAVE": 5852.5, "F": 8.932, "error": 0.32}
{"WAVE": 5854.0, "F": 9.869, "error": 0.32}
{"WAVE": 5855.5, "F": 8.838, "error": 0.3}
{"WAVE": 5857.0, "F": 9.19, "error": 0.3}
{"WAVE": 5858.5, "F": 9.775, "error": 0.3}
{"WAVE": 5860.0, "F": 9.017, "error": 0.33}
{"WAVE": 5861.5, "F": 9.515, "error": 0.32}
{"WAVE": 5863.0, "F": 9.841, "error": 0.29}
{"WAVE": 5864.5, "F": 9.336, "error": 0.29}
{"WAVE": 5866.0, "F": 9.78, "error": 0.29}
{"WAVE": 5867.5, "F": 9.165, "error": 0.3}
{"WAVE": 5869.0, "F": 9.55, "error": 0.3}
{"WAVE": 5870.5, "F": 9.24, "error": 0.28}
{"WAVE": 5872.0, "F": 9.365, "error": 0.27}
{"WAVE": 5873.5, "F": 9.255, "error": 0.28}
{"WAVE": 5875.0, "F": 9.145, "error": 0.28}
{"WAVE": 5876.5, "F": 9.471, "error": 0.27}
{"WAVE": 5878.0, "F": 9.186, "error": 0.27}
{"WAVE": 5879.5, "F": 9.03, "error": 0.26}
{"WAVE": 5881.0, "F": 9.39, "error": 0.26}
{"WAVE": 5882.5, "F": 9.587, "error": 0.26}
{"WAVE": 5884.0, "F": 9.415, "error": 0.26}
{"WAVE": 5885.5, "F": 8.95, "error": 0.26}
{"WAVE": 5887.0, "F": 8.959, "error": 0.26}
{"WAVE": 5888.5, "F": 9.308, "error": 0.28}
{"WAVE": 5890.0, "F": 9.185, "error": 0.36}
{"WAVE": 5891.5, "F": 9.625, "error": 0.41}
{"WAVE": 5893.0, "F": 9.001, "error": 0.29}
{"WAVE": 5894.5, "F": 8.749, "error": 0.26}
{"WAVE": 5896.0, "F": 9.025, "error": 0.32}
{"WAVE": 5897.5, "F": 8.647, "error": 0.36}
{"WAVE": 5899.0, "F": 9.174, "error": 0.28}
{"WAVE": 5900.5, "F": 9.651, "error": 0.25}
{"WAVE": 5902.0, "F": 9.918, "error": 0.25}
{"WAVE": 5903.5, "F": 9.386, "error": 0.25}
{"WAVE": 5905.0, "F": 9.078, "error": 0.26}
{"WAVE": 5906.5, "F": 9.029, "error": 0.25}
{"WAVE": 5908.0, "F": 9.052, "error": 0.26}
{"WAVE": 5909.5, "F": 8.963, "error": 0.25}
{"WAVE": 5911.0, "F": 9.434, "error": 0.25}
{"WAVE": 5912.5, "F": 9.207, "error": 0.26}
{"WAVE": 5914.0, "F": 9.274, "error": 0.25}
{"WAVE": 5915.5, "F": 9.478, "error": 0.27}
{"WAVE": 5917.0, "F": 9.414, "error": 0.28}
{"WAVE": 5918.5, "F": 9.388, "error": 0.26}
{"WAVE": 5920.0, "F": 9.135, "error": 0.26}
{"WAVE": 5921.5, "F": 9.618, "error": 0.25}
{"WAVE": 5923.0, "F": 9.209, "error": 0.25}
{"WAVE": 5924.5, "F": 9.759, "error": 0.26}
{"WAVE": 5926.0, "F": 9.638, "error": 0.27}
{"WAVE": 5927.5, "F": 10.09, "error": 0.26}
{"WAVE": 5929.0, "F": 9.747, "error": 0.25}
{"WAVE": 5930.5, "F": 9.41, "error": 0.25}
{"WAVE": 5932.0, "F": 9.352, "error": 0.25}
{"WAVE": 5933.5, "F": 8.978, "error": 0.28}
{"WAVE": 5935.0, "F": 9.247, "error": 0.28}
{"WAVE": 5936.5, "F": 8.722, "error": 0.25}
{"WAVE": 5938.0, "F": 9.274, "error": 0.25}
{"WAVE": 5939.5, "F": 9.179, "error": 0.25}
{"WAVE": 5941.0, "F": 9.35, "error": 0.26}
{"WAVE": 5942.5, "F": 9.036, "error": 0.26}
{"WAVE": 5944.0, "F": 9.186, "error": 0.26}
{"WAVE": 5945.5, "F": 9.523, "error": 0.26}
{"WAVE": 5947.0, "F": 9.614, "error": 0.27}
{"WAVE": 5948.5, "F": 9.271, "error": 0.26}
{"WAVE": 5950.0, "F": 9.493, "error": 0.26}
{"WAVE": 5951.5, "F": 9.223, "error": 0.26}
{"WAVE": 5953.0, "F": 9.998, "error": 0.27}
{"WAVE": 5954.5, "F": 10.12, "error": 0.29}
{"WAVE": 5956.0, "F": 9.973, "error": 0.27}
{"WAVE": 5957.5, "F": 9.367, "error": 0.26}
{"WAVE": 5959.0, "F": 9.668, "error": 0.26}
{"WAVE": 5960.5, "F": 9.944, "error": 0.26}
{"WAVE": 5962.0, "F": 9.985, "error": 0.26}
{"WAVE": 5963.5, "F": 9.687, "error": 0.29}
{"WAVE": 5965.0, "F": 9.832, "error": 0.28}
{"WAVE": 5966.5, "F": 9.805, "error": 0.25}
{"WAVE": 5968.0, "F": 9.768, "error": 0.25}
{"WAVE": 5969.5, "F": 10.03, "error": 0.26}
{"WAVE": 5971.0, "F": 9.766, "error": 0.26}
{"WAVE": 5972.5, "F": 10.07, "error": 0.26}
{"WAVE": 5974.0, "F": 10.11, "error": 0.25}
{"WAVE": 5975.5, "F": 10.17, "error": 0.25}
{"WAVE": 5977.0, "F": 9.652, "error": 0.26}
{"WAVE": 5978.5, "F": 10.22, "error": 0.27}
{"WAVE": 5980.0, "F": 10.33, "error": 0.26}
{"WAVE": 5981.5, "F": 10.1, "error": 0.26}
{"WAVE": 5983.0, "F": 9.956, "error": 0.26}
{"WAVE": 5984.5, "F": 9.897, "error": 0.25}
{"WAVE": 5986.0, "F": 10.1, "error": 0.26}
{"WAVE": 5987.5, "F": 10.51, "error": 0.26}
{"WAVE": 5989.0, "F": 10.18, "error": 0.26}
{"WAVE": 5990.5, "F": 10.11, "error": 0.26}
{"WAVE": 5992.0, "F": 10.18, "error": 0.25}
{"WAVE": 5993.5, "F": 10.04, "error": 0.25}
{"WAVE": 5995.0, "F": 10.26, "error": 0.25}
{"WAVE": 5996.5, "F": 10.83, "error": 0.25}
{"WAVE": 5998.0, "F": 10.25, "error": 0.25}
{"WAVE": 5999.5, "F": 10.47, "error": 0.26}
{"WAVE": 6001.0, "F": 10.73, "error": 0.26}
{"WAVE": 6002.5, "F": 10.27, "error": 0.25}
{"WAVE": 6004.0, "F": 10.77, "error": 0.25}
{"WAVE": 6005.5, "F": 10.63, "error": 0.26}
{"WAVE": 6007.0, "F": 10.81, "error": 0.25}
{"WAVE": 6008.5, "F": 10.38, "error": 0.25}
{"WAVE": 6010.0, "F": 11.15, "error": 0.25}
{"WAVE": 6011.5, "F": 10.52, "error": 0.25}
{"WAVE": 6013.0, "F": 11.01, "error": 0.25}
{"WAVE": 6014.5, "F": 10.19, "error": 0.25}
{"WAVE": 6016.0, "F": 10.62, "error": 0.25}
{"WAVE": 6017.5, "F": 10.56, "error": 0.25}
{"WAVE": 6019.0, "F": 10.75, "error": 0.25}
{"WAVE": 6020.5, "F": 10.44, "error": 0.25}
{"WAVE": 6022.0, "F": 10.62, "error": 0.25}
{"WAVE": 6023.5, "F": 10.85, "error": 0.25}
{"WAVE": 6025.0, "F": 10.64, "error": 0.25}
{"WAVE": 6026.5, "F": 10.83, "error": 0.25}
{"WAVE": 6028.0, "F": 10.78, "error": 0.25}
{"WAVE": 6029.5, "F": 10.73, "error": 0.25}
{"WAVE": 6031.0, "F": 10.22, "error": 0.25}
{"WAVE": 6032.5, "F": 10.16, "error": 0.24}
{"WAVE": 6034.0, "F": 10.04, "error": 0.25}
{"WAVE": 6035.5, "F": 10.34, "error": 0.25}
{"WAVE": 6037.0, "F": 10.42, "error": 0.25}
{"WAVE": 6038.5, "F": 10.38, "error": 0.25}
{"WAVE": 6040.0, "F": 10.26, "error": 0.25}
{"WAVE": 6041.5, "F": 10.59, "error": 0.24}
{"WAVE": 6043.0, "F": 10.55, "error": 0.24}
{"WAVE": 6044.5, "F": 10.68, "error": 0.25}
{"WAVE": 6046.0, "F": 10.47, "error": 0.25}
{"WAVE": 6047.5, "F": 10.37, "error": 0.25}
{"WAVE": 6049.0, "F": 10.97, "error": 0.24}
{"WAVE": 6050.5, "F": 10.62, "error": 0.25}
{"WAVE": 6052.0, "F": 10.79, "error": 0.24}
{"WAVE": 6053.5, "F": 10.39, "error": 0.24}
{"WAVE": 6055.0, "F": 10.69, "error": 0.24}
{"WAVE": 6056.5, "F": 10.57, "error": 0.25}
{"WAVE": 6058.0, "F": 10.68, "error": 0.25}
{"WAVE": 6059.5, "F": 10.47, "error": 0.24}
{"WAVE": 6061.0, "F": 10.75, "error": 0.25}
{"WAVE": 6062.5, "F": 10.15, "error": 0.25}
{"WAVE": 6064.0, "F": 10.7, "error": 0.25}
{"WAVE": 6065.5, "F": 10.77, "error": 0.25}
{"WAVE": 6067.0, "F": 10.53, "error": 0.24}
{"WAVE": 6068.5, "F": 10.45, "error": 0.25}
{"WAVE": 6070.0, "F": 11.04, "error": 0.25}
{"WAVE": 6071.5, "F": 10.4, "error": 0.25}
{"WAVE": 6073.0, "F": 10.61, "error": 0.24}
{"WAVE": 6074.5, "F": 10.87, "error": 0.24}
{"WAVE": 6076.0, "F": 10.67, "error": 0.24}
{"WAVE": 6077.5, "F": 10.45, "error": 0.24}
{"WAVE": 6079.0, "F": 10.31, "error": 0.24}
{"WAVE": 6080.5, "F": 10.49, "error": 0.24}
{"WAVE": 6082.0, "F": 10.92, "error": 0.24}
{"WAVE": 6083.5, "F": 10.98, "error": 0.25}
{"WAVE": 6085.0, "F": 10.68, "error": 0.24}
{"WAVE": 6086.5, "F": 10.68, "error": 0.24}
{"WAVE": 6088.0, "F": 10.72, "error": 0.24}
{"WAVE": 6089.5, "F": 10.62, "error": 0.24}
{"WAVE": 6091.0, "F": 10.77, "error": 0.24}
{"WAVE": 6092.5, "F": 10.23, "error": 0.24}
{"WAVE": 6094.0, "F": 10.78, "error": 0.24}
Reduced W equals 0.07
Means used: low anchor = 9.49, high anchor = 10.6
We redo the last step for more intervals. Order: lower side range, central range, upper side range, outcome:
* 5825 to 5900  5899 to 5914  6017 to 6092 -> 0.04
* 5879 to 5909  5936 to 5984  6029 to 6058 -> 0.01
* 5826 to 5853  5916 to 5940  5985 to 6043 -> 0.07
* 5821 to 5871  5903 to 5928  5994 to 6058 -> 0.07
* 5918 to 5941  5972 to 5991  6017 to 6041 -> -0.02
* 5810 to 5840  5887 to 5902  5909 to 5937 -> 0.05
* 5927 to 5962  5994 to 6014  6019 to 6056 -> -0.05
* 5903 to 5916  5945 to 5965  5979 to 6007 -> 0.01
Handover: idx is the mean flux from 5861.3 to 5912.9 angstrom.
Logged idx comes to 9.27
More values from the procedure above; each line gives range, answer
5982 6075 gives 10.5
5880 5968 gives 9.39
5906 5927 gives 9.34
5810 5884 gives 9.68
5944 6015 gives 10.1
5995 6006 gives 10.5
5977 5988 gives 10.1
